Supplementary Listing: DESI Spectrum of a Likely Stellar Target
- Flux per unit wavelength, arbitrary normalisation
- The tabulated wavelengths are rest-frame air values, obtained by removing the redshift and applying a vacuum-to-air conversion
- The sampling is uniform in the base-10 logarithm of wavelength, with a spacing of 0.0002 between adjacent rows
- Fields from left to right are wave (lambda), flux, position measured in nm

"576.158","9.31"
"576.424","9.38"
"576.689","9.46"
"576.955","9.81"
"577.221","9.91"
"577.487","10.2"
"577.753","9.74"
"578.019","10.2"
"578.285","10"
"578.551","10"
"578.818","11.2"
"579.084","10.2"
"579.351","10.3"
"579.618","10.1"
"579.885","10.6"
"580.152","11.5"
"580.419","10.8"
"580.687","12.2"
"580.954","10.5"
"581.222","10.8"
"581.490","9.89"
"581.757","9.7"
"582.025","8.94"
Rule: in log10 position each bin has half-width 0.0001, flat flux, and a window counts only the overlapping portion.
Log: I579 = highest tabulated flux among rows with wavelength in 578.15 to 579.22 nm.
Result 11.2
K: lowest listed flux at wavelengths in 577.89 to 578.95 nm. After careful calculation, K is 10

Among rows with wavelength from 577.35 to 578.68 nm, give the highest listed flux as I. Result 10.2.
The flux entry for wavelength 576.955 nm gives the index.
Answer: 9.81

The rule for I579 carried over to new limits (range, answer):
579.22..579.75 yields 10.3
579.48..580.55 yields 11.5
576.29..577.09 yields 9.81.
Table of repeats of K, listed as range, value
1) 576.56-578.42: 9.46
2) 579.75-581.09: 10.5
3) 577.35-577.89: 9.74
